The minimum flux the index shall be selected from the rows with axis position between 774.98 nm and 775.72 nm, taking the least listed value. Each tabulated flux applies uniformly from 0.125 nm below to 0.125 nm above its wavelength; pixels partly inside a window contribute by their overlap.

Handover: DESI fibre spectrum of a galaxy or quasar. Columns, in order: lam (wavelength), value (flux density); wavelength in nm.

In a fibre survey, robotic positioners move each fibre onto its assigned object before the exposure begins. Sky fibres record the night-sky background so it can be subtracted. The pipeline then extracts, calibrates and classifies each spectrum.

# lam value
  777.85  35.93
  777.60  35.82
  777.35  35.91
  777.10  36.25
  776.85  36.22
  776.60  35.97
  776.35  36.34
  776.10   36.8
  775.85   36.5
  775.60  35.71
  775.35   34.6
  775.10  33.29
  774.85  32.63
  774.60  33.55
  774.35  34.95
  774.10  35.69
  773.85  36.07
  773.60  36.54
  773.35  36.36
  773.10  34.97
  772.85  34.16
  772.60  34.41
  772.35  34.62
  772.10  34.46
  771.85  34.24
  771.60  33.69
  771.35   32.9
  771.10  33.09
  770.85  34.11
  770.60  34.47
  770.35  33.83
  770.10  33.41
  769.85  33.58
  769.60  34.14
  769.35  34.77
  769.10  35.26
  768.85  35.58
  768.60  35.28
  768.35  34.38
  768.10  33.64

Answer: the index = 33.29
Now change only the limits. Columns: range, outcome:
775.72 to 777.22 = 35.97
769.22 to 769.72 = 34.14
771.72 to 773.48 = 34.16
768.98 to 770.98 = 33.41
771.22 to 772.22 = 32.9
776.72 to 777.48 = 35.91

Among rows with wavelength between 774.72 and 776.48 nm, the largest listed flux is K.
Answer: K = 36.8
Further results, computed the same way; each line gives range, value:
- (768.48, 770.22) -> 35.58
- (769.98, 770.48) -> 33.83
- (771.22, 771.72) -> 33.69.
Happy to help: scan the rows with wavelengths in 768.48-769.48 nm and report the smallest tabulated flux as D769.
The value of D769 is 34.77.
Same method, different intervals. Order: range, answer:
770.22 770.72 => 33.83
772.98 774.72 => 33.55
